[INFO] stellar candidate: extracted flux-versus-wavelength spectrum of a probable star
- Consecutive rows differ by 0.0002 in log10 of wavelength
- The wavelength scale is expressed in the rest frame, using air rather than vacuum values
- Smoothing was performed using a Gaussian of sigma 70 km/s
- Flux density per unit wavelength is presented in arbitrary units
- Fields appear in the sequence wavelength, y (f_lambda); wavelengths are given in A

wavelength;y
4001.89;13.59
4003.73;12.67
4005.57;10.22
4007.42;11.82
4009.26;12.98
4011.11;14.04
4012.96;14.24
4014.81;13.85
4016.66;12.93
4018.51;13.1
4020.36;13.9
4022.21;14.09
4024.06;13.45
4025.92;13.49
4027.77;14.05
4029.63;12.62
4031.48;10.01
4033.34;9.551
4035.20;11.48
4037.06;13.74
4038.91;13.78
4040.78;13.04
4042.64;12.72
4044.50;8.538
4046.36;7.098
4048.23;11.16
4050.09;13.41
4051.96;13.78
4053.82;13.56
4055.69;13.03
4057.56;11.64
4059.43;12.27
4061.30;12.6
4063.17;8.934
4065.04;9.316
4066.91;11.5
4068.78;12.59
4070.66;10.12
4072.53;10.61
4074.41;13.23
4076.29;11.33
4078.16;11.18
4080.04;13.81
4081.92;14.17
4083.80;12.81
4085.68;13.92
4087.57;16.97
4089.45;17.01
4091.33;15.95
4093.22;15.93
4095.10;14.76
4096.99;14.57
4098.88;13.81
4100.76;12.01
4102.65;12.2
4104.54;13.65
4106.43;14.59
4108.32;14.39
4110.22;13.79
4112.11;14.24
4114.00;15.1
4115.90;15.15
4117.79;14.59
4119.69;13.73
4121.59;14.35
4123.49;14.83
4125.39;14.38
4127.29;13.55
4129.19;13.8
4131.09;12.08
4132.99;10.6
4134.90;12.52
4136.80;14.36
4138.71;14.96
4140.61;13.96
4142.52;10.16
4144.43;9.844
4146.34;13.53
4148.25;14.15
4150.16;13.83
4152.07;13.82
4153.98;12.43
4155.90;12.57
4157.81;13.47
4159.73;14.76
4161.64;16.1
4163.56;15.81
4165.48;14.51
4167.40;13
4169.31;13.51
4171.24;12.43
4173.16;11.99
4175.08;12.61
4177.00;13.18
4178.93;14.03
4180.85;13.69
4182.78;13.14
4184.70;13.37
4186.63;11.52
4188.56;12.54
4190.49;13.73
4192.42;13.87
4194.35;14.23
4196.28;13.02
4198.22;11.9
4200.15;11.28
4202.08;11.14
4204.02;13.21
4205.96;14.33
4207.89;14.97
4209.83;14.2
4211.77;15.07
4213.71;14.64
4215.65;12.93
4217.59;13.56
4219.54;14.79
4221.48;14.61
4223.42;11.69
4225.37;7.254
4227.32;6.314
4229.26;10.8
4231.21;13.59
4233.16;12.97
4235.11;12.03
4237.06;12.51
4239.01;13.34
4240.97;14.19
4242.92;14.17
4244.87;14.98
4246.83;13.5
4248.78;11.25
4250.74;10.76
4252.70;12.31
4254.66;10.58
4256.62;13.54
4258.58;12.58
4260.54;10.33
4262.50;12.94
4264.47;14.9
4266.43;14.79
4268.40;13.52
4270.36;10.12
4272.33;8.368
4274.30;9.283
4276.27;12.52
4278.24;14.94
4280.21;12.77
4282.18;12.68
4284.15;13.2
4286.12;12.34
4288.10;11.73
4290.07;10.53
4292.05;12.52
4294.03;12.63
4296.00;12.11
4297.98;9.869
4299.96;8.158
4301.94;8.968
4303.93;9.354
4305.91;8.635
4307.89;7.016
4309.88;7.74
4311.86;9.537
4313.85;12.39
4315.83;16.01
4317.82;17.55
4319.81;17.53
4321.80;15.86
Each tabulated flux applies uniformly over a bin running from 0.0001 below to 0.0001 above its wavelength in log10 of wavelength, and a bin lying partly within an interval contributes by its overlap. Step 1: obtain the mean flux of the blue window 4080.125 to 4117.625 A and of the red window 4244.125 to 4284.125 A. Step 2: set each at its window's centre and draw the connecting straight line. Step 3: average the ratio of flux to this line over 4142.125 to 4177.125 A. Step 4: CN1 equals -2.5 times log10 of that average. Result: 0.03 mag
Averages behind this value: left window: 14.5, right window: 12.3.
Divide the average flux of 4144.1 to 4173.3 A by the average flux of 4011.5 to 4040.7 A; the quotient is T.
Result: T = 1.05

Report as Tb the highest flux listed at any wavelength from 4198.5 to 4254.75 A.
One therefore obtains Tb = 15.07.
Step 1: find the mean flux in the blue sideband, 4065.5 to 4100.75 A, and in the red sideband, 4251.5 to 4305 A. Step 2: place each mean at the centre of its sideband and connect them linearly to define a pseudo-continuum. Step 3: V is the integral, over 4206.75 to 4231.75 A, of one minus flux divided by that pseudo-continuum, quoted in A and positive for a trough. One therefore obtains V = -0.73 A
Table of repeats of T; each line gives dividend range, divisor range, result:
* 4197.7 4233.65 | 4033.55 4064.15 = 1.06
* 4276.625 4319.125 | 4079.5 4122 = 0.80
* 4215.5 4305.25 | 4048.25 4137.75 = 0.90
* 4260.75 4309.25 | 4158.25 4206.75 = 0.85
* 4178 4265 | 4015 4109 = 1.00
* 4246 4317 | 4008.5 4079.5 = 0.95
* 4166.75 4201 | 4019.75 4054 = 1.06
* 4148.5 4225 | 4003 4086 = 1.10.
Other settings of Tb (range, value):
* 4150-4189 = 16.1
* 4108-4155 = 15.15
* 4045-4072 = 13.78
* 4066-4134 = 17.01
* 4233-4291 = 14.98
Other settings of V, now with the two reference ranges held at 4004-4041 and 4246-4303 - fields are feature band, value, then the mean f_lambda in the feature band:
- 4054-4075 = 1.9 A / 11.5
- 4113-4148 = -2.9 A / 13.4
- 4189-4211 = -2.1 A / 13.3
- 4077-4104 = -3.5 A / 14.2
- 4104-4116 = -1.8 A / 14.4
